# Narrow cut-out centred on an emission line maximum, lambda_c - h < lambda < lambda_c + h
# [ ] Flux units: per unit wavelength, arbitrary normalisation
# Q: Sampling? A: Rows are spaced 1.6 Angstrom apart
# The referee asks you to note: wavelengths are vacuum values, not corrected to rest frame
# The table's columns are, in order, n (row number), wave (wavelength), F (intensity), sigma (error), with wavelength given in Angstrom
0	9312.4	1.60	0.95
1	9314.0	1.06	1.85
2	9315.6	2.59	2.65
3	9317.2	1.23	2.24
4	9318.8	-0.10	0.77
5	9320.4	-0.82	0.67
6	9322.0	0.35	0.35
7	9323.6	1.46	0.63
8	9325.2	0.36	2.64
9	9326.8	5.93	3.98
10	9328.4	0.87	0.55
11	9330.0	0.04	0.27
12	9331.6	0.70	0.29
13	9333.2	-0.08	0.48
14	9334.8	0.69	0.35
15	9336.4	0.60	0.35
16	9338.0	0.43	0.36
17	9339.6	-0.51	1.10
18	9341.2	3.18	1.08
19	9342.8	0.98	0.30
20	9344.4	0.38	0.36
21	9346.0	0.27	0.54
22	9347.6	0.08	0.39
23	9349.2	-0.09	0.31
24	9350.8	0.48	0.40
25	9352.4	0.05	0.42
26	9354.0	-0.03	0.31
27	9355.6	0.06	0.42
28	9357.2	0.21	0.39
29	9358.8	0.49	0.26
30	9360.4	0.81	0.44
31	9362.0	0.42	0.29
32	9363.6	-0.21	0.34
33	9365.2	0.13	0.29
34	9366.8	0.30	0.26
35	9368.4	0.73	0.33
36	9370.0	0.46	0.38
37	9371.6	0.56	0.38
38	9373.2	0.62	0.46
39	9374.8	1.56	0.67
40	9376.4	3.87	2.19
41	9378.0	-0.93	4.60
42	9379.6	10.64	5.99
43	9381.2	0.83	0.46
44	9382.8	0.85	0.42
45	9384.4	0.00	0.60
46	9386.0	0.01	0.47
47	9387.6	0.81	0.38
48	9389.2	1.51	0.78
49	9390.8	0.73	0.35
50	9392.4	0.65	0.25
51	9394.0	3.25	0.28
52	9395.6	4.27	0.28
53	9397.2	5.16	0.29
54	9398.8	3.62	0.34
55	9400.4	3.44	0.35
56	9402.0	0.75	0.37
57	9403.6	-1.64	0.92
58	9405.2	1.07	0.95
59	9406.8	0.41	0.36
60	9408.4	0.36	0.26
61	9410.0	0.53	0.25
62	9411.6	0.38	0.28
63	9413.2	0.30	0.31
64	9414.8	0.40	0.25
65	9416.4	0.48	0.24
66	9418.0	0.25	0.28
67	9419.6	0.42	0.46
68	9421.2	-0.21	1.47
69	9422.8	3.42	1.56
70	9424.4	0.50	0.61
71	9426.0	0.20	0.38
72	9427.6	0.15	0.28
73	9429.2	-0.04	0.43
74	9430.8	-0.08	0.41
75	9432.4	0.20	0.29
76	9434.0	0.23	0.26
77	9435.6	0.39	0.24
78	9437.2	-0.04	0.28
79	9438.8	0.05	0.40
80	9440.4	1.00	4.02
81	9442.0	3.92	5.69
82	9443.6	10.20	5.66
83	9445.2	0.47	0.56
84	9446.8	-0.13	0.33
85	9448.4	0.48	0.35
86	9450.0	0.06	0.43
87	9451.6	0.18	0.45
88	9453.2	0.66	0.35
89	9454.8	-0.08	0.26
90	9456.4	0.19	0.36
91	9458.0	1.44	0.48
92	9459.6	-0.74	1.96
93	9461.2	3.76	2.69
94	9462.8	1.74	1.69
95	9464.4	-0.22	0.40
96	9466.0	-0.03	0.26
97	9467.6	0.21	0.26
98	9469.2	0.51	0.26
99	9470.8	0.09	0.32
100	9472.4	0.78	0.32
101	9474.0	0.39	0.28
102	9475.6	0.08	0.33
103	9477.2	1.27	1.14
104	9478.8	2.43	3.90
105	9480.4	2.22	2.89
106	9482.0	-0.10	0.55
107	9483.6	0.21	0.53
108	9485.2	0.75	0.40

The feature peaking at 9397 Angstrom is [O III] 5007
